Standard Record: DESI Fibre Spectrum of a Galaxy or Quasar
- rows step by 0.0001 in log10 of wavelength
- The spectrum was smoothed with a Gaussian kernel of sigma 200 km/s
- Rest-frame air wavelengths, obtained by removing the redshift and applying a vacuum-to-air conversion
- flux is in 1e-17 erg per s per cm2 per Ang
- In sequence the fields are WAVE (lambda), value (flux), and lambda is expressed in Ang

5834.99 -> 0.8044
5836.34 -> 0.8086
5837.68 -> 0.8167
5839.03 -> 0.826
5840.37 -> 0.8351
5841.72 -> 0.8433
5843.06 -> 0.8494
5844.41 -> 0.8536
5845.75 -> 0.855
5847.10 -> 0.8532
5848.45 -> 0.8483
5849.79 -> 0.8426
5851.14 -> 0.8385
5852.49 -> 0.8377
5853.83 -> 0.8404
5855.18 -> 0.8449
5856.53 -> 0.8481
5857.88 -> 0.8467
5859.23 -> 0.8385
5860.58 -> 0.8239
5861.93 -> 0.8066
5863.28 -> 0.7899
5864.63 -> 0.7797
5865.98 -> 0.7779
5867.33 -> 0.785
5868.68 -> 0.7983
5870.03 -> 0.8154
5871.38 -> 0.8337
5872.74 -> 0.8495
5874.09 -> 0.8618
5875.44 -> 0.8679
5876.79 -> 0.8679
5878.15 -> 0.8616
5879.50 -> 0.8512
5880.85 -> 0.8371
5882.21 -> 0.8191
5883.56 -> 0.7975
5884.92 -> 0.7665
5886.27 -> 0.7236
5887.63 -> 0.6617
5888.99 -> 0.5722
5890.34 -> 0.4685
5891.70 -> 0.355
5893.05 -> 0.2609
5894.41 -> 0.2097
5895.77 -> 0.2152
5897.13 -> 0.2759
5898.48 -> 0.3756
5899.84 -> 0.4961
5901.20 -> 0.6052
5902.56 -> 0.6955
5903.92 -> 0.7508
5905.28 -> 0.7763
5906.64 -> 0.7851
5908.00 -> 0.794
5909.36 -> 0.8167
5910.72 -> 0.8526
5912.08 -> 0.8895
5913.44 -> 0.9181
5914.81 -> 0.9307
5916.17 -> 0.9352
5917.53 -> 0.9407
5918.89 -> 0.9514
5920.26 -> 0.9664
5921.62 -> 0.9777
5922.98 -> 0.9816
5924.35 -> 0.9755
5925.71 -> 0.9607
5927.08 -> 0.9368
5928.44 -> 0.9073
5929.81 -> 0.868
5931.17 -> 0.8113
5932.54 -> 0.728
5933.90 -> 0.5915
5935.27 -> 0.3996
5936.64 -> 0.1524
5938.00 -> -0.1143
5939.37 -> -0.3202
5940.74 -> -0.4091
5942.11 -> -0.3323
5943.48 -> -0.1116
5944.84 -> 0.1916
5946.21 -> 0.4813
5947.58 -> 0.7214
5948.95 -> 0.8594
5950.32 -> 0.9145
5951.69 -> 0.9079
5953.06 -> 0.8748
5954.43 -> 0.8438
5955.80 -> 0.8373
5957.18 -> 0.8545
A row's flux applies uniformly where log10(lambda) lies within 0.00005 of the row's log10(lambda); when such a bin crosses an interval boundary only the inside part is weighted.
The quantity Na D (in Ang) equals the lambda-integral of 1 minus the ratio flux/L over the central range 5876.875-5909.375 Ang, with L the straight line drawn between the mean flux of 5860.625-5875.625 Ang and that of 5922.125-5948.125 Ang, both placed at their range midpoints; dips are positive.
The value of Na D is 2.9 Ang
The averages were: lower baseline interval 0.814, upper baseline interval 0.445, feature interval 0.616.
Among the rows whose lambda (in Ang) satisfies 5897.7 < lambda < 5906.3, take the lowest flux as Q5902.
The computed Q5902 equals 0.3756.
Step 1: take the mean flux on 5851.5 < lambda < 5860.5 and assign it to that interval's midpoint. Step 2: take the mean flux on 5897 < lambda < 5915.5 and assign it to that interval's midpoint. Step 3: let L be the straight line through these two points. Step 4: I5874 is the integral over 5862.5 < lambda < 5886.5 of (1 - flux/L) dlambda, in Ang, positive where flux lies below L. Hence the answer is -0.6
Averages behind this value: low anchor 0.841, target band 0.818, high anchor 0.725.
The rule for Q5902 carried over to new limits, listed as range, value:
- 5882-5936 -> 0.2097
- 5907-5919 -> 0.794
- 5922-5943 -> -0.4091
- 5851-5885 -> 0.7665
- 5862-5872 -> 0.7779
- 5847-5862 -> 0.8066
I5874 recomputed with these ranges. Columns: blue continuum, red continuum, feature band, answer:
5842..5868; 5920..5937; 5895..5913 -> 3.7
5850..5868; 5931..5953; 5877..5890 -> -1.5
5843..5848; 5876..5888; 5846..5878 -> -0.1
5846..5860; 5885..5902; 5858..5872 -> -1.6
